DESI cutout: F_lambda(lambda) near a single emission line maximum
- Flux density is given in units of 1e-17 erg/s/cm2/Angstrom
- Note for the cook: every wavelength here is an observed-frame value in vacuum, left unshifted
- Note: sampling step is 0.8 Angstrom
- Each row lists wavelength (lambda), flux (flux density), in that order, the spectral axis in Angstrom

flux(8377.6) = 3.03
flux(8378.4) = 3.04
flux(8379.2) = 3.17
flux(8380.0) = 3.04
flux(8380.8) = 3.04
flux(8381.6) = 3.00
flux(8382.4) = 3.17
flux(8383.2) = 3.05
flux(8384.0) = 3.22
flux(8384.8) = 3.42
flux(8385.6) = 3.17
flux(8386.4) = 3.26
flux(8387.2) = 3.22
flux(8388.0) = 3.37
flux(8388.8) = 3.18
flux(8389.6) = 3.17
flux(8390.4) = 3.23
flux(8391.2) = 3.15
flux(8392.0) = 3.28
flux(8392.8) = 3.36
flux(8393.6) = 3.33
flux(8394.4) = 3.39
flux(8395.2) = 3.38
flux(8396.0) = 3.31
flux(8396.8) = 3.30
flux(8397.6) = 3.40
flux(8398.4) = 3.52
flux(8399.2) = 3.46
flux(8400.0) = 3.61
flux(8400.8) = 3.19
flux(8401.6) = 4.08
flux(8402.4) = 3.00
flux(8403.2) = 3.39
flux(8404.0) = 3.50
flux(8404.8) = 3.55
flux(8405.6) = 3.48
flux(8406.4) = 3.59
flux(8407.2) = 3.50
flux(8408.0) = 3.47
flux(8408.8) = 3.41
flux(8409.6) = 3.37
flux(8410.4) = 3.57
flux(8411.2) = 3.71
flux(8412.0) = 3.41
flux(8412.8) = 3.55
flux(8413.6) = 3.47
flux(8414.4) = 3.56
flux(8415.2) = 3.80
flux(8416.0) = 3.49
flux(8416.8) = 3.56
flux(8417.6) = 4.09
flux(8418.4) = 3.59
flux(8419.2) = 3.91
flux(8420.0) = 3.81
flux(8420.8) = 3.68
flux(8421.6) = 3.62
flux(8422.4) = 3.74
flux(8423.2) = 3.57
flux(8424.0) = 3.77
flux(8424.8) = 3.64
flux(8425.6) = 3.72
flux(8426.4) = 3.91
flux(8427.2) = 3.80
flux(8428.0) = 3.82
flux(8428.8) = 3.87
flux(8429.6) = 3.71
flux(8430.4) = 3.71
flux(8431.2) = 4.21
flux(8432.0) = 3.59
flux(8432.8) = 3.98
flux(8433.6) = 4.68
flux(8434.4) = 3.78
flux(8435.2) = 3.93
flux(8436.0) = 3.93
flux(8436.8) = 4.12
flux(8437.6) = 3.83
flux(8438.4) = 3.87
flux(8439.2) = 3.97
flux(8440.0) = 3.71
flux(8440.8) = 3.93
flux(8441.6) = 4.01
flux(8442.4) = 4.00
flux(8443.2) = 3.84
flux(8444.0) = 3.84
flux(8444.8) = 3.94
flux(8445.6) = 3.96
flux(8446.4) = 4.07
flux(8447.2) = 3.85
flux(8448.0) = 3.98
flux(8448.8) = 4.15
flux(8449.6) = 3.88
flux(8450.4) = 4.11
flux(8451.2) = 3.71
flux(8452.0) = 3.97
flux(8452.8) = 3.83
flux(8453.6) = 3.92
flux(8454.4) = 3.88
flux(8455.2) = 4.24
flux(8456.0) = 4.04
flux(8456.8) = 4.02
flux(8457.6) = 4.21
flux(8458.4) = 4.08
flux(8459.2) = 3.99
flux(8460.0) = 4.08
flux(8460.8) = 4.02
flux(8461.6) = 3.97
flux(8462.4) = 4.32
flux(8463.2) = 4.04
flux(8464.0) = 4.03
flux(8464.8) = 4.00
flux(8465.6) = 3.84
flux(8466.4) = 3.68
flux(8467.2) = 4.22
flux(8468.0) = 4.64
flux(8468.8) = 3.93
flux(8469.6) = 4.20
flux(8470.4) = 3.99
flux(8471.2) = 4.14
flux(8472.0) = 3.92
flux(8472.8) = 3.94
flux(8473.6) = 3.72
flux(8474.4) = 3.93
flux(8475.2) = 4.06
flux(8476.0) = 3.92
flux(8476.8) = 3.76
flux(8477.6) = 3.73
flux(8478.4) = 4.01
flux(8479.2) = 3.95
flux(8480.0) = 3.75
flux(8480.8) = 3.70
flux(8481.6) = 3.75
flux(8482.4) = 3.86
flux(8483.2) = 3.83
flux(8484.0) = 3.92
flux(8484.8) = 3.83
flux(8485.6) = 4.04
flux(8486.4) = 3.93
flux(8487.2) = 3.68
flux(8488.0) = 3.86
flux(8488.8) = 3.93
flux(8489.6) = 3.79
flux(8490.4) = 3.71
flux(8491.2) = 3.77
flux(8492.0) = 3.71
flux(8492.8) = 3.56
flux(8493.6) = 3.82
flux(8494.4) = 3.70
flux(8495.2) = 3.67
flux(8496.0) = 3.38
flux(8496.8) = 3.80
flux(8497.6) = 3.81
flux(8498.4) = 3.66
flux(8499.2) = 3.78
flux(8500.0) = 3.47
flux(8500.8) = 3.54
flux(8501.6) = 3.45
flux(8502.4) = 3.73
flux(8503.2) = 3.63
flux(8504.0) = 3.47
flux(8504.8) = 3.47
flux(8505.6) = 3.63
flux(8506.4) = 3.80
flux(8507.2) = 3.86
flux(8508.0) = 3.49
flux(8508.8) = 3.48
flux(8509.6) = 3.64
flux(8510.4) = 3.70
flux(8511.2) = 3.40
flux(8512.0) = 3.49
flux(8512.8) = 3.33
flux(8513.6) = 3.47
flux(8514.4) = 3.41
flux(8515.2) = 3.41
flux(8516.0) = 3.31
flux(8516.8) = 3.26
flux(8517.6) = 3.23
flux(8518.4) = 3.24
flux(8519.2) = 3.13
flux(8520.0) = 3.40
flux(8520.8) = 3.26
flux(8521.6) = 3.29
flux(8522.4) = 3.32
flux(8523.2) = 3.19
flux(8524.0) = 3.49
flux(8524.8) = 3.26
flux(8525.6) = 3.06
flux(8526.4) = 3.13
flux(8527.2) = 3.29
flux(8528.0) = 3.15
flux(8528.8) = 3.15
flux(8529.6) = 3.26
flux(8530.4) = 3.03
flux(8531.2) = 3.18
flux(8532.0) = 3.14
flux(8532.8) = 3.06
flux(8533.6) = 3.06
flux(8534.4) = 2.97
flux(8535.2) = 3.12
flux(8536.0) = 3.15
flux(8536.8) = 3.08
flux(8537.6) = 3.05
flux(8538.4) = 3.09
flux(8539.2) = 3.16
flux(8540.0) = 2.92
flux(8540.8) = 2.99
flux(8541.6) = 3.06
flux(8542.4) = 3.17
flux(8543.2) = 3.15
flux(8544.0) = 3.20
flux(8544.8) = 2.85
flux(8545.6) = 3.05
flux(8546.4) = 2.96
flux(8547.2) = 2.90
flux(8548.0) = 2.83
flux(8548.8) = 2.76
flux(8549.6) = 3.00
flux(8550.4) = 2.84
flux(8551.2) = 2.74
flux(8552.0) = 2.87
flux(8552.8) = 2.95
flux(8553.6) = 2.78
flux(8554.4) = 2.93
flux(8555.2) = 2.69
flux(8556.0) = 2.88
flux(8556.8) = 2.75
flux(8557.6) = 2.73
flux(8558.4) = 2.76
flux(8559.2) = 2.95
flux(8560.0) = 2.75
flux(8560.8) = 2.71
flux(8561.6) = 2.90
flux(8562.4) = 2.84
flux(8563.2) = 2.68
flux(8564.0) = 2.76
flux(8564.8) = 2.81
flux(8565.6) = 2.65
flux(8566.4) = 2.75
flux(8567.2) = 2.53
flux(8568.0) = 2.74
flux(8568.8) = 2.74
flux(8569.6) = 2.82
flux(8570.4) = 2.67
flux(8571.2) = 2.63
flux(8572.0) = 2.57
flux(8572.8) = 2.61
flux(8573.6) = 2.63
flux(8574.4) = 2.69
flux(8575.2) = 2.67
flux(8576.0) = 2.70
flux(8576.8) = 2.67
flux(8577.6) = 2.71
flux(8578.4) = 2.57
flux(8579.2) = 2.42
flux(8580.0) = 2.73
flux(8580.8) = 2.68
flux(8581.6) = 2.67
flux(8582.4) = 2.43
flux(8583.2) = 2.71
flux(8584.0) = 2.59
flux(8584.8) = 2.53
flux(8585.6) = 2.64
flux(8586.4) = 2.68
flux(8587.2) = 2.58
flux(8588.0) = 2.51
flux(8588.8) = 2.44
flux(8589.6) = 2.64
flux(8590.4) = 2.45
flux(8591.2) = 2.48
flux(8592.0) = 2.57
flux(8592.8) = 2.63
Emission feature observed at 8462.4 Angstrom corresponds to Mg II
